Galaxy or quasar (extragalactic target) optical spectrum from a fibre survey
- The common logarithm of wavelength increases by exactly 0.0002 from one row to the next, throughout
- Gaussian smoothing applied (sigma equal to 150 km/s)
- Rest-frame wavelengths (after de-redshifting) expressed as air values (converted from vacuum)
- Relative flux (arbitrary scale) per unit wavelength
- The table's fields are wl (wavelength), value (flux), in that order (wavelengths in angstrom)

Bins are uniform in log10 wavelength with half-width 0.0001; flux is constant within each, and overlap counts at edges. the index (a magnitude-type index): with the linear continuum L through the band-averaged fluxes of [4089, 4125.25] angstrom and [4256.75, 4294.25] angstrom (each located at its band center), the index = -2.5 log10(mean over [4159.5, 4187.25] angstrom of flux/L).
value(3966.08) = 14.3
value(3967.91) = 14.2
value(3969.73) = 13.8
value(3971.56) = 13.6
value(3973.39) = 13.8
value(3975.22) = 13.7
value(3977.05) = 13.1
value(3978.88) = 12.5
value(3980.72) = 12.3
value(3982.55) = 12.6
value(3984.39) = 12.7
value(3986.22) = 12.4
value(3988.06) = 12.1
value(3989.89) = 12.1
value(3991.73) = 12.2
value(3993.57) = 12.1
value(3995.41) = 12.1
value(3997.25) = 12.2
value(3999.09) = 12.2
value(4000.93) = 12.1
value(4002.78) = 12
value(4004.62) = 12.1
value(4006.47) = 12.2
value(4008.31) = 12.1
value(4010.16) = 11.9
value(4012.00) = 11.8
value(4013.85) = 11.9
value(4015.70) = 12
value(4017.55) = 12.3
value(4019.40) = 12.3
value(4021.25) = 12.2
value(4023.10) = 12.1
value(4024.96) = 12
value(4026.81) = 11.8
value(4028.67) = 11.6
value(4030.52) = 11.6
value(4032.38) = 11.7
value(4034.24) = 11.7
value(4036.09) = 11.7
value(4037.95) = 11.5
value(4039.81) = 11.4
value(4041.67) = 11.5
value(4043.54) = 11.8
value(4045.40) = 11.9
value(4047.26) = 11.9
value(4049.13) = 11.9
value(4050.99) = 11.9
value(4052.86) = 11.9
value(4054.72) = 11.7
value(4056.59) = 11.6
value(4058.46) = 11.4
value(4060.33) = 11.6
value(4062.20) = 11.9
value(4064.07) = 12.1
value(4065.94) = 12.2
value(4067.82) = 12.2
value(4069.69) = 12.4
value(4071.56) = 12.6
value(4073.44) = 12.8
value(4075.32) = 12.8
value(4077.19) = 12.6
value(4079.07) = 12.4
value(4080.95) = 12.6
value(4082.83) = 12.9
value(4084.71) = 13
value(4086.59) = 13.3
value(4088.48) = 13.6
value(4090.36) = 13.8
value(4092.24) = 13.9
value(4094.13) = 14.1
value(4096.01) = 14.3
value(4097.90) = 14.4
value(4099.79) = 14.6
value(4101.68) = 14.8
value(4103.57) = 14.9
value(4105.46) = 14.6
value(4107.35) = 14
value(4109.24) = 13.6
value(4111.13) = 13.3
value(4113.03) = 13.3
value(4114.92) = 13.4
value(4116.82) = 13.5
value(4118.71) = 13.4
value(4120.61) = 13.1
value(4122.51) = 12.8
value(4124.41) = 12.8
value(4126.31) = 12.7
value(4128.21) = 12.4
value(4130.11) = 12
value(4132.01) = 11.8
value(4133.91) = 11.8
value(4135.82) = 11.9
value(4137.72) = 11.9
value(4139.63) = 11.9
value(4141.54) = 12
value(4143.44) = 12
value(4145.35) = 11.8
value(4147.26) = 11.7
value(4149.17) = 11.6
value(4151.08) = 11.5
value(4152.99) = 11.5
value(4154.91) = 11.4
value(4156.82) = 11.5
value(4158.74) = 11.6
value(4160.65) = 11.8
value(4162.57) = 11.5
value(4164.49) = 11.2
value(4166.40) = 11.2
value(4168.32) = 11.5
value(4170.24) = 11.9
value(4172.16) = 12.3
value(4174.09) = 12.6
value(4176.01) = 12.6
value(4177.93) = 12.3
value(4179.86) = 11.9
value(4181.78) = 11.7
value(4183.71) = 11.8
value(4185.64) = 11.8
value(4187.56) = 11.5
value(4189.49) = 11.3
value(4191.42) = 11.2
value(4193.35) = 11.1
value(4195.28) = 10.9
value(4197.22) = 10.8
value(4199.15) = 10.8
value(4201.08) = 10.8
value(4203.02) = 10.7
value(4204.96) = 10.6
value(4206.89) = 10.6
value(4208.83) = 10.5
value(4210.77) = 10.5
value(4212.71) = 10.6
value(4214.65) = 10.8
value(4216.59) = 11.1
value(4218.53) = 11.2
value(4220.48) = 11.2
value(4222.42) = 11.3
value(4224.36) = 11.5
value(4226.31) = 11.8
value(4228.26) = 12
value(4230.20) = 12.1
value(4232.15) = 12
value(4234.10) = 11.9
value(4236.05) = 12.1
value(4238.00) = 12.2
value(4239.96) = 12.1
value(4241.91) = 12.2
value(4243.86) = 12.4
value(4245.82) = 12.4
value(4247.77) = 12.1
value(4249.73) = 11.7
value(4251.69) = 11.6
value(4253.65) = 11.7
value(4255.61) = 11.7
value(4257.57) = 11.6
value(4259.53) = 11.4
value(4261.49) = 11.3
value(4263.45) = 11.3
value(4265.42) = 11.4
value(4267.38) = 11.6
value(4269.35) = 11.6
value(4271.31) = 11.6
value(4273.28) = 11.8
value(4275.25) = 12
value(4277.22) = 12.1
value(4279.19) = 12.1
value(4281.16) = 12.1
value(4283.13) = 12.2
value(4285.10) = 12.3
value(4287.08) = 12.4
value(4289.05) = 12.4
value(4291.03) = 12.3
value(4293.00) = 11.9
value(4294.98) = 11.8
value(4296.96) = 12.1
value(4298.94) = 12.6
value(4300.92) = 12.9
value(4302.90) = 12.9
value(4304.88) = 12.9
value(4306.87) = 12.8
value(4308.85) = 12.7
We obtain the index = 0.104 mag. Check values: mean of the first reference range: 13.8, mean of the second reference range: 11.9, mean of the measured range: 11.9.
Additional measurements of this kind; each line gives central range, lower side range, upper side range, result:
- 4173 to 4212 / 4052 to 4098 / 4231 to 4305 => 0.091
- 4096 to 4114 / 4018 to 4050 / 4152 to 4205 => -0.212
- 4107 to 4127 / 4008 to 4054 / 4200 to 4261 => -0.135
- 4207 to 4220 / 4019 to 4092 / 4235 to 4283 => 0.109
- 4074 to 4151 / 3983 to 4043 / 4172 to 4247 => -0.111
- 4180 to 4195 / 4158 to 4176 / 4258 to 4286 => 0.027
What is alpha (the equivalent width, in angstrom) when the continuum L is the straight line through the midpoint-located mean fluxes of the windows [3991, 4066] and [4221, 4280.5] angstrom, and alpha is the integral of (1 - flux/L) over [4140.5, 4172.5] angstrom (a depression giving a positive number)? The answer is 0.6 angstrom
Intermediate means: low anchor 11.9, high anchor 11.8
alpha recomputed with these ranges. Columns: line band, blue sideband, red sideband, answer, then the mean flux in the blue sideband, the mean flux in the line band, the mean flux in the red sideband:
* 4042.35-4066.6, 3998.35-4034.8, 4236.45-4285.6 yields 0.3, 12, 11.8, 11.9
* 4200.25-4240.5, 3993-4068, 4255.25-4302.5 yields 2.1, 11.9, 11.3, 12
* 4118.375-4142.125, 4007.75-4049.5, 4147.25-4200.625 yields -1.3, 11.8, 12.3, 11.6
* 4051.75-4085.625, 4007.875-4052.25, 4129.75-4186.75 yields -1.2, 11.9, 12.3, 11.8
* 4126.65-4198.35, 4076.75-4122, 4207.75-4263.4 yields 5.5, 13.6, 11.7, 11.6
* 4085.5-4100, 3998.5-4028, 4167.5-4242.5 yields -2.6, 12.1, 14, 11.5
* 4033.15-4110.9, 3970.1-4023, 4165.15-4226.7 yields -5.0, 12.4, 12.7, 11.3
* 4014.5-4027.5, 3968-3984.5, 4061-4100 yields 1.0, 13.2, 12.1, 13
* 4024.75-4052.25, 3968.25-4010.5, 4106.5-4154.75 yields 1.7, 12.5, 11.7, 12.4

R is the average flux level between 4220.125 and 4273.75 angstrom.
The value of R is 11.8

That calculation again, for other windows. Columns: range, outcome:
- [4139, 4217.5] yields 11.4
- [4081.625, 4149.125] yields 13.1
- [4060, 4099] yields 13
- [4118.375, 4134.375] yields 12.5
